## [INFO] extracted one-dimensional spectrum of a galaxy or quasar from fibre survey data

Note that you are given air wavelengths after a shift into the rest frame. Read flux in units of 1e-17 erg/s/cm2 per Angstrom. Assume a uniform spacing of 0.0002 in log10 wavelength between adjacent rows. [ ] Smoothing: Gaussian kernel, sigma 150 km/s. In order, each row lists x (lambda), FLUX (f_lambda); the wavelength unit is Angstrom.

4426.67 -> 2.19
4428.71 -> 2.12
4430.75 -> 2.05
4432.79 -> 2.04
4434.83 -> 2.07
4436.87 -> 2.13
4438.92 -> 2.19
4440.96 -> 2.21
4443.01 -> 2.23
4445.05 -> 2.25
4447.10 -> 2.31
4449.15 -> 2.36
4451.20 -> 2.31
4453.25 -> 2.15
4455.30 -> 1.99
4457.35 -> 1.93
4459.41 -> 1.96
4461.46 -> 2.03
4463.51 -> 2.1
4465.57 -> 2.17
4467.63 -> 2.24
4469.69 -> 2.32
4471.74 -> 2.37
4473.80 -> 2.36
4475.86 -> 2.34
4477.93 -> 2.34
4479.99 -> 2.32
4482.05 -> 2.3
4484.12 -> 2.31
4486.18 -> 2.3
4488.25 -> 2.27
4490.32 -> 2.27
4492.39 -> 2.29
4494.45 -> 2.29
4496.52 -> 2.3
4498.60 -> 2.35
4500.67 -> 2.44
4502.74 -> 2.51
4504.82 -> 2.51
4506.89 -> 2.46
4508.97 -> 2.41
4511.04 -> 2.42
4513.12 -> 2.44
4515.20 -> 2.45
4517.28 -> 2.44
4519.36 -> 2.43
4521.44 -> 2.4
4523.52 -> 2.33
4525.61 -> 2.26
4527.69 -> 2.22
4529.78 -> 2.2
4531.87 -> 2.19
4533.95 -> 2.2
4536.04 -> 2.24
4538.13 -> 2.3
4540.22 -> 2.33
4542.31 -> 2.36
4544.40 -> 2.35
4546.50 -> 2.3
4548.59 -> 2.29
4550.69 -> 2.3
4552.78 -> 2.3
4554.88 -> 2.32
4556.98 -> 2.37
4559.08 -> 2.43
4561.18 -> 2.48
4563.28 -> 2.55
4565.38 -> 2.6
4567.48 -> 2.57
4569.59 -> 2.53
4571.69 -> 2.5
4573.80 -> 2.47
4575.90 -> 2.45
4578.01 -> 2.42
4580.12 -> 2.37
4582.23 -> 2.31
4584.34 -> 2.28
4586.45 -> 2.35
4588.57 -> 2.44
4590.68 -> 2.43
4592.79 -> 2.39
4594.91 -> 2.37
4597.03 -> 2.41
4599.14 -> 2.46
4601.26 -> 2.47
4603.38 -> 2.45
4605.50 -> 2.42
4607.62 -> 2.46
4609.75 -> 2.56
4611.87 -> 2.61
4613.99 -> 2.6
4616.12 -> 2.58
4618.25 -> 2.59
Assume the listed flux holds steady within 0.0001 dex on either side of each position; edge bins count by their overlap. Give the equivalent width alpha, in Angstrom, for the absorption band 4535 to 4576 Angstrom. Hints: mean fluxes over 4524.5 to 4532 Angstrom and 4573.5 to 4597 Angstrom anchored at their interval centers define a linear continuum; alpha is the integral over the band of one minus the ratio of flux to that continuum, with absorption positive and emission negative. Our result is -1.8 Angstrom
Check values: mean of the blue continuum 2.22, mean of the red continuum 2.39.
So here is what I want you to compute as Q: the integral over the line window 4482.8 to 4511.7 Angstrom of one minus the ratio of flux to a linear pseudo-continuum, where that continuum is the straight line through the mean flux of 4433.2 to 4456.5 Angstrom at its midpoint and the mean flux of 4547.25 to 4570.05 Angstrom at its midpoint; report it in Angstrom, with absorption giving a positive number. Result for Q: -0.8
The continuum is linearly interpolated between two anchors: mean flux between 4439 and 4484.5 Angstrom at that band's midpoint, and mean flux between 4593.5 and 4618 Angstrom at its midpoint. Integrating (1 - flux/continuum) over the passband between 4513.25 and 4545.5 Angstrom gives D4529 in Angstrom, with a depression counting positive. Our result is 0.4 Angstrom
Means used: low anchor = 2.22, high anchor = 2.49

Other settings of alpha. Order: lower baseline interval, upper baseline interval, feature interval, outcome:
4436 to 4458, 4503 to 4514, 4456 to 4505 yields 1.37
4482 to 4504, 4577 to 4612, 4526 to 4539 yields 0.77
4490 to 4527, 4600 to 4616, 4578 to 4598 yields 0.91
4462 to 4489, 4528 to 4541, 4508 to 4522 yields -1.08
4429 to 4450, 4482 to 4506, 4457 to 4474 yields 0.73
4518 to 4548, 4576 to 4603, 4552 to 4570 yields -0.89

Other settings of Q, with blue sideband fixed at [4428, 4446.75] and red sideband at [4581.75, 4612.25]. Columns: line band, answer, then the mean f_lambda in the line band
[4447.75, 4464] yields 0.5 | 2.11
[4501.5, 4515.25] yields -1.1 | 2.46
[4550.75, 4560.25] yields 0.0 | 2.35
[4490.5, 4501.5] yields -0.4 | 2.33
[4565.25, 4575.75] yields -0.6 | 2.52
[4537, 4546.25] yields 0.0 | 2.33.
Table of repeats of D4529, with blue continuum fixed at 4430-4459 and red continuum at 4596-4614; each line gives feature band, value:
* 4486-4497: -0.16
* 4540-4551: 0.20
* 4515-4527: -0.32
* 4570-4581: -0.10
